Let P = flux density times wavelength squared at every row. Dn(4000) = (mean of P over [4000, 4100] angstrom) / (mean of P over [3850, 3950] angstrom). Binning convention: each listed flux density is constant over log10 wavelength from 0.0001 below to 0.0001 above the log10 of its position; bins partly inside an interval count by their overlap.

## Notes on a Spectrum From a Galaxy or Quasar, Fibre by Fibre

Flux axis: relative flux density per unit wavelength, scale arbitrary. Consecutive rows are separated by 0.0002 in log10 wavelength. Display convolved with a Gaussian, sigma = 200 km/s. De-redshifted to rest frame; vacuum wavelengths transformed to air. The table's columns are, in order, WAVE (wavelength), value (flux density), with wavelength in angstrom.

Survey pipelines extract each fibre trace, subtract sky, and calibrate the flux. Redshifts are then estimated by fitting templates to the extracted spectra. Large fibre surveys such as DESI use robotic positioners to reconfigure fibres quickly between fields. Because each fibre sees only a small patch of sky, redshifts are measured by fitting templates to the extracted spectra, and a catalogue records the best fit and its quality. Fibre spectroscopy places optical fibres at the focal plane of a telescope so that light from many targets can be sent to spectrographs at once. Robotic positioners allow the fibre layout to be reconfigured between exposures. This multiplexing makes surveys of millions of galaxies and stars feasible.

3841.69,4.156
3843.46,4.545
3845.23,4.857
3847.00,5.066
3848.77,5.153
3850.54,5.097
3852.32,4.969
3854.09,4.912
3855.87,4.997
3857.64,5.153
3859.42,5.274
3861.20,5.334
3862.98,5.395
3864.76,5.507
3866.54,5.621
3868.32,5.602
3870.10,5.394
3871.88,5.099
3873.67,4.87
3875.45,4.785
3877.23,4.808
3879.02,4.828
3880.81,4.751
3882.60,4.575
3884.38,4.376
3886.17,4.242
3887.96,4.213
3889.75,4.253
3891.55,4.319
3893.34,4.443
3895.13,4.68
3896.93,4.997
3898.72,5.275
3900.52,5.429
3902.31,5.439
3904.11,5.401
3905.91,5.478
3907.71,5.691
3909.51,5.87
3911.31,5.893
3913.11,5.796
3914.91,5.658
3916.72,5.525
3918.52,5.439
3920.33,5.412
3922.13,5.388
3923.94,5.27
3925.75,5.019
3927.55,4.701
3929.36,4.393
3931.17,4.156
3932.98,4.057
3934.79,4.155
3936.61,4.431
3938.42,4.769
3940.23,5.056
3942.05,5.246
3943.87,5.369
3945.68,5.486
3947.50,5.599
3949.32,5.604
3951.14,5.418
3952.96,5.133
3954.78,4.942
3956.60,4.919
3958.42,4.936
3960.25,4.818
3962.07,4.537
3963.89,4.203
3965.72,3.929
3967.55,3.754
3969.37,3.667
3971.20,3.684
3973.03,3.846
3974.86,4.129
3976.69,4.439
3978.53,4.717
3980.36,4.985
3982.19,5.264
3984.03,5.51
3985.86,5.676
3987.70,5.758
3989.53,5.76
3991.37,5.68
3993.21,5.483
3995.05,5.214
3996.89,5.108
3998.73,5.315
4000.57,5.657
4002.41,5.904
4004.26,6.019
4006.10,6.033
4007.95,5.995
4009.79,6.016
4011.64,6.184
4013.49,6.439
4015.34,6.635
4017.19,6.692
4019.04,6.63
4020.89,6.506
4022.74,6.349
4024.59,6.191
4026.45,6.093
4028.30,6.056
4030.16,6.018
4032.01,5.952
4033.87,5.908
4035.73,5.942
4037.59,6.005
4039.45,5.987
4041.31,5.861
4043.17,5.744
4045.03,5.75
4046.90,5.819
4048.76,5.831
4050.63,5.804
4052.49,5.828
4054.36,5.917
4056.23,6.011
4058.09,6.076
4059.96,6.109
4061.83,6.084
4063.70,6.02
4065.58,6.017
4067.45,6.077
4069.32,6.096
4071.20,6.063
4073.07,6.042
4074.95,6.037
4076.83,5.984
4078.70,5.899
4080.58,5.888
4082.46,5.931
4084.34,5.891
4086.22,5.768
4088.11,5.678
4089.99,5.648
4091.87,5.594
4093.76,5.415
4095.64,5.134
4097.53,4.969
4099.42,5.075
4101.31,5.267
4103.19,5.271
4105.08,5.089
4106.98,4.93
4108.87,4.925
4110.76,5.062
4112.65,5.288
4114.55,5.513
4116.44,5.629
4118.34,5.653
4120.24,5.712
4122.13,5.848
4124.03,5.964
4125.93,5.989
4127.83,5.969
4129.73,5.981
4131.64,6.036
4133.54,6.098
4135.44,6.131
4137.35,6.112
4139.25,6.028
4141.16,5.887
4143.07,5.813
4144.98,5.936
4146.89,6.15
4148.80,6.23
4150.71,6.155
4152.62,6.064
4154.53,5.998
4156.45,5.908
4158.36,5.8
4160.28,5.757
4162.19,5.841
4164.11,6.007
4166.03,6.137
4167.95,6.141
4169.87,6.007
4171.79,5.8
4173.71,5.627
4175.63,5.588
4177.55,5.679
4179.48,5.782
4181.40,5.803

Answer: 1.27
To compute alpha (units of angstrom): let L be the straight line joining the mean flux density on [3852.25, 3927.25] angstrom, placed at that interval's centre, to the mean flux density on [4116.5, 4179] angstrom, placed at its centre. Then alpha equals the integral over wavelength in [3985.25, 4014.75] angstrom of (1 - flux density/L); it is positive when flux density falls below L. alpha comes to -1.64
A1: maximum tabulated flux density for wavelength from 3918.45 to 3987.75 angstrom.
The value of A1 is 5.758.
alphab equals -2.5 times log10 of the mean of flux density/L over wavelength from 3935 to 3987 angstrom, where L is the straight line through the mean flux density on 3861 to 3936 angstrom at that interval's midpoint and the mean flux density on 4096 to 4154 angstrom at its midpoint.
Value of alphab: 0.093 mag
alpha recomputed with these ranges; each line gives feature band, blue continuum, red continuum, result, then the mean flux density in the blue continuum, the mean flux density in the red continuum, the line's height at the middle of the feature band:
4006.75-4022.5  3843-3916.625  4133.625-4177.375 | -2.5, 5.08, 5.96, 5.51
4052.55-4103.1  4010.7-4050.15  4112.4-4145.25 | 1.8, 6.12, 5.88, 6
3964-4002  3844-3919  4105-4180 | 3.6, 5.1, 5.82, 5.38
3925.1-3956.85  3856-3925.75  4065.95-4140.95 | 2.2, 5.14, 5.69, 5.27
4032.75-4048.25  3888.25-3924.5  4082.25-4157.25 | -1.0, 5.27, 5.69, 5.53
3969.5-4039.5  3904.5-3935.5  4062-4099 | -1.9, 5.18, 5.79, 5.5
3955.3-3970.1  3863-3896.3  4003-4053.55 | 3.1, 4.81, 6.08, 5.52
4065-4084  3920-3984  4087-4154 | -2.1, 4.73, 5.67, 5.41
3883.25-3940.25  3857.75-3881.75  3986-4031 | 4.7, 5.17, 5.98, 5.42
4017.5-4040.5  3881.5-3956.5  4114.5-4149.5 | -2.7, 5.04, 5.94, 5.5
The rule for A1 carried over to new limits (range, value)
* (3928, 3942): 5.056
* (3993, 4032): 6.692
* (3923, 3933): 5.27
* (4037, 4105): 6.109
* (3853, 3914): 5.893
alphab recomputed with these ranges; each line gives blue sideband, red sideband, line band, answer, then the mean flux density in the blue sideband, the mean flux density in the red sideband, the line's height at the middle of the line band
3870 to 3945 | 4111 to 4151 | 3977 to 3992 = -0.017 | 4.97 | 5.89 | 5.29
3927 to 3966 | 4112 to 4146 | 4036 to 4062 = -0.096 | 4.83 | 5.87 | 5.41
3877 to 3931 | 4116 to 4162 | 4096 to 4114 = 0.142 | 5.04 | 5.95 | 5.82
